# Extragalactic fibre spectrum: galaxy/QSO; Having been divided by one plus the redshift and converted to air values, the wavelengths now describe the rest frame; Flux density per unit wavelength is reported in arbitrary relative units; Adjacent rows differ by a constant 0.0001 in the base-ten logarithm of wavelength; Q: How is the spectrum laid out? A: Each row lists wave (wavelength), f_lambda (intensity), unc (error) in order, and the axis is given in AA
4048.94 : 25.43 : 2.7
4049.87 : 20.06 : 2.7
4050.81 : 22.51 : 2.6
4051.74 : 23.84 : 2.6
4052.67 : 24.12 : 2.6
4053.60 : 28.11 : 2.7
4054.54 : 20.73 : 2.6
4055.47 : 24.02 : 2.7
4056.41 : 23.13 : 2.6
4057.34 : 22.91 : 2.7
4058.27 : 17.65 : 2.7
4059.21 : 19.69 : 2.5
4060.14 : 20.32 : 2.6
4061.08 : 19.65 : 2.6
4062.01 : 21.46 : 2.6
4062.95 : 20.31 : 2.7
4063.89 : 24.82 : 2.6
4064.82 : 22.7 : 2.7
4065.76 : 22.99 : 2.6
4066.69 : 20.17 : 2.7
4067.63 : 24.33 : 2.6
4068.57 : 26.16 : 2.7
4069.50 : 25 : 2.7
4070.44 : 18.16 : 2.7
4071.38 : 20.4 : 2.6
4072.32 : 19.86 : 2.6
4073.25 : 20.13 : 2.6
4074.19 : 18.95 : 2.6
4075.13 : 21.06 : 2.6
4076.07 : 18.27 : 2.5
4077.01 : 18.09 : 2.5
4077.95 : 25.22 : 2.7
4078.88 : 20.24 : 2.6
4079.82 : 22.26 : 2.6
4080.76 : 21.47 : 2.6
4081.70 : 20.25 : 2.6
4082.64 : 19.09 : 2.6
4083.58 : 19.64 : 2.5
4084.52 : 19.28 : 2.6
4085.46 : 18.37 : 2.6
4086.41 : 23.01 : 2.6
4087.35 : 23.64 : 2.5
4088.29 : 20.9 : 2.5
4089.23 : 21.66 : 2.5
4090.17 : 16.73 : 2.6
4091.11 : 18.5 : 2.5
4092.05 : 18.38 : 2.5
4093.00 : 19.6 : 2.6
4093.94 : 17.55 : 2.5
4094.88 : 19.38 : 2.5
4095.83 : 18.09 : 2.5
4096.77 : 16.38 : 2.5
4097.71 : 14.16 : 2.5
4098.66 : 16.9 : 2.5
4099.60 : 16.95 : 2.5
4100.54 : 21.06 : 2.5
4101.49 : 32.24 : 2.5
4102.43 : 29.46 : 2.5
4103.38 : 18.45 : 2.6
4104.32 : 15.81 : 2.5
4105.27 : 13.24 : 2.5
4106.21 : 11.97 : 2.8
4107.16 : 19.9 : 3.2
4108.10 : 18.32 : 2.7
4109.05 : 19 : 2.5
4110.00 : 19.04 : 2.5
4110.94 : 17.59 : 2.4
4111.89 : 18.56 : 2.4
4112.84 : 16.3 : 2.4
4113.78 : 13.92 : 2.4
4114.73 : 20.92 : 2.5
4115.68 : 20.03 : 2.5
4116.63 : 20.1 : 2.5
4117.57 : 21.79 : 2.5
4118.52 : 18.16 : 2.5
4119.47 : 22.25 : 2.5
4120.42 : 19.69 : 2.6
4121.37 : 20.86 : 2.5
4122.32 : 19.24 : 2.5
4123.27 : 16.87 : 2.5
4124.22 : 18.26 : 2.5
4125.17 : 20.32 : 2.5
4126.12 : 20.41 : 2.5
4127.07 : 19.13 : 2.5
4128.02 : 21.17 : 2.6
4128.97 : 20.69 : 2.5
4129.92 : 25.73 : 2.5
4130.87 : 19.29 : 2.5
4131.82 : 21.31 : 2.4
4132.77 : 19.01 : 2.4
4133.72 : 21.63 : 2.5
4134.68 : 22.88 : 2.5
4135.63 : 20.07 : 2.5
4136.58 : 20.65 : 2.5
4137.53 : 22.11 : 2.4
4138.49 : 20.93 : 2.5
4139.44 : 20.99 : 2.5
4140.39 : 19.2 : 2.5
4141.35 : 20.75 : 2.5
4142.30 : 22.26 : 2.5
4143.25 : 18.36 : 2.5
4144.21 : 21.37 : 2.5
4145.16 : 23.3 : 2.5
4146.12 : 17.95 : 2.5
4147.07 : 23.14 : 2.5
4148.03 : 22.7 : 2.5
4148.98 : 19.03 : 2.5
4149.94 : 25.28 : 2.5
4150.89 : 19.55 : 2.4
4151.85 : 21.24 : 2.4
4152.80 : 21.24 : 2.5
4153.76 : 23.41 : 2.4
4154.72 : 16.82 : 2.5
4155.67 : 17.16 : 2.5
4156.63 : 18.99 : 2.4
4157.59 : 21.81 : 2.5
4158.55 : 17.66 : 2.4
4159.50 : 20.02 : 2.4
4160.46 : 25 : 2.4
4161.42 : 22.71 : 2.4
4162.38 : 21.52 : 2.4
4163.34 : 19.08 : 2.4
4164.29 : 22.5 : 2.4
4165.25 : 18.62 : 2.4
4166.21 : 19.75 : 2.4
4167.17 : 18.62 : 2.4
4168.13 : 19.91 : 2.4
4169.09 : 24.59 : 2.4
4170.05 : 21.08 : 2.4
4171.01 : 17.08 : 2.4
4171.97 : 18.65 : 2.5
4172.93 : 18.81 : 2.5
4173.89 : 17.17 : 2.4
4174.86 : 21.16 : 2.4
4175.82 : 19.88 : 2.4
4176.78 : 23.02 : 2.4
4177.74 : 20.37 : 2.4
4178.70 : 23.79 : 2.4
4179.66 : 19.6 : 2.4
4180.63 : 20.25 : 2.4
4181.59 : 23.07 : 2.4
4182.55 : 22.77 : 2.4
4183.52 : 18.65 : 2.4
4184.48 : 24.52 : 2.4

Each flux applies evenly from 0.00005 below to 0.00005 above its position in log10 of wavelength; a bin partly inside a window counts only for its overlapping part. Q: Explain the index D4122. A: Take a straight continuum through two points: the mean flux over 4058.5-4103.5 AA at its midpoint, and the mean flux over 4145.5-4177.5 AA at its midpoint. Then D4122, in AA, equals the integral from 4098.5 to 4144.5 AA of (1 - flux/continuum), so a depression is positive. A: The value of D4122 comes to 1.4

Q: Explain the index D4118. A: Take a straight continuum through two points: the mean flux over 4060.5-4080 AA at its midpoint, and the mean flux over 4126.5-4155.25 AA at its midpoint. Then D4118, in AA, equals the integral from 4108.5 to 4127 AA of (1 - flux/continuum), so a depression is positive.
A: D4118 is 1.8 AA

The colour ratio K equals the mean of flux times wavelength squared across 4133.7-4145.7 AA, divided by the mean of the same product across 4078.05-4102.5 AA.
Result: 1.1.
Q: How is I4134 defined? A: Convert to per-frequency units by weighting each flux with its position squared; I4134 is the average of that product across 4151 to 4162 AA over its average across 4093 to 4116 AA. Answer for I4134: 1.13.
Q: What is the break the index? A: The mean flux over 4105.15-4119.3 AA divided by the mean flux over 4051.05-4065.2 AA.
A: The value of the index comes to 0.8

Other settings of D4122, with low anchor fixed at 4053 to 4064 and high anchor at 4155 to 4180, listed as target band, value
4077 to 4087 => 0.3 AA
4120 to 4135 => 0.3 AA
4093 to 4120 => 2.9 AA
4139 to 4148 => -0.1 AA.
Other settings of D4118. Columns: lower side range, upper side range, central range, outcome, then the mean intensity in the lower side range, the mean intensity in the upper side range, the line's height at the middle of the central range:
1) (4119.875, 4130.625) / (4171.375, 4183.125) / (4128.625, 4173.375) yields -0.7 AA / 20.2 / 20.7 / 20.4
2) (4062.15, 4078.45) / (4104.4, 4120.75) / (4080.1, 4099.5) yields 0.9 AA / 21.6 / 18.2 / 20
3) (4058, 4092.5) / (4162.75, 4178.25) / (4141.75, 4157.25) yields -0.4 AA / 20.8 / 20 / 20.2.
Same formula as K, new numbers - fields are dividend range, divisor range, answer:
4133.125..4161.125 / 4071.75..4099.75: 1.10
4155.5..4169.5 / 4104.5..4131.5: 1.11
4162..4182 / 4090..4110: 1.13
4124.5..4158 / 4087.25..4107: 1.12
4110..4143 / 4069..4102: 1.02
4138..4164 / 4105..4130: 1.12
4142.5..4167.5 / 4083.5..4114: 1.12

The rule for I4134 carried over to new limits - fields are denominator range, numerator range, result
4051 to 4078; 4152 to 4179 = 0.98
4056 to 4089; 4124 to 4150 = 1.02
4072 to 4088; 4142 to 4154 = 1.08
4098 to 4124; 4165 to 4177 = 1.06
